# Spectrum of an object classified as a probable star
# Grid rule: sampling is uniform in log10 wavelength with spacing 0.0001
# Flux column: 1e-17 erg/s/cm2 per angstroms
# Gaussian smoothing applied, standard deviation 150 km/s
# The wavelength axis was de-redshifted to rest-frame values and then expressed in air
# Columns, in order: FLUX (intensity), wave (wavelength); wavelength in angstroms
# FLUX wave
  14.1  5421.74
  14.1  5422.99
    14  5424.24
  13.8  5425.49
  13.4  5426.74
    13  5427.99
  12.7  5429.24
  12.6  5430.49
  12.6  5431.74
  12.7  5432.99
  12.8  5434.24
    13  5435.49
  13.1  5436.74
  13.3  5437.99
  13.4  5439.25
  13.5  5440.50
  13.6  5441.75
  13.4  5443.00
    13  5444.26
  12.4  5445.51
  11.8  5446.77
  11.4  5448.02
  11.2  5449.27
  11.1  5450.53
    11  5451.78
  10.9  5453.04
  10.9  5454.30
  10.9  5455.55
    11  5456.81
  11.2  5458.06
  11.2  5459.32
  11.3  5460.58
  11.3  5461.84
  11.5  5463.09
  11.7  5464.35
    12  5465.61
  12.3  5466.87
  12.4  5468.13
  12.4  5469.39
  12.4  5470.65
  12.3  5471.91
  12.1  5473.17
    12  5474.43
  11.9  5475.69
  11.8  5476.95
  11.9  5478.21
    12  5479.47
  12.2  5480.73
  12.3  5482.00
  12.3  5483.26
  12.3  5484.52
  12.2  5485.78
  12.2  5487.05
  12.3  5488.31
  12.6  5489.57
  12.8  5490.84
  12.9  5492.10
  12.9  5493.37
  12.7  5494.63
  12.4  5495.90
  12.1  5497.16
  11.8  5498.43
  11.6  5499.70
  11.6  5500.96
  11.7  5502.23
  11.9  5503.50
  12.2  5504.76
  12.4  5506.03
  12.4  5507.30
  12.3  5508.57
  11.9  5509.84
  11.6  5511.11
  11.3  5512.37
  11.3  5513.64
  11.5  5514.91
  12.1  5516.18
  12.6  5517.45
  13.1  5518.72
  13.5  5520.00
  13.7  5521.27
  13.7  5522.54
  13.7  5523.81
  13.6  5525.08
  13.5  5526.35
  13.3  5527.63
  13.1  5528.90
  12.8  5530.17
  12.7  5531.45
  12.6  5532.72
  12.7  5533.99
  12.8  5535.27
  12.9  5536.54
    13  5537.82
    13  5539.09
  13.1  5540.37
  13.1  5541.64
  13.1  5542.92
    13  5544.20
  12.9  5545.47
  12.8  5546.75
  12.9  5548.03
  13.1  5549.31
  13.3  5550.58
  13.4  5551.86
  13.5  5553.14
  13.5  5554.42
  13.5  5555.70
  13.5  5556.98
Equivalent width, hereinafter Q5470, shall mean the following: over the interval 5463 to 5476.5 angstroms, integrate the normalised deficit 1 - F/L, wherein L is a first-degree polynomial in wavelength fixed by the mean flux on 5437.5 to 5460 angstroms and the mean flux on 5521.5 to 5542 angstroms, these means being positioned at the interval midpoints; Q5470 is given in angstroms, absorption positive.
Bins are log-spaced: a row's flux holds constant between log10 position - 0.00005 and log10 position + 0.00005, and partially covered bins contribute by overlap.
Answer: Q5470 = 0.1 angstroms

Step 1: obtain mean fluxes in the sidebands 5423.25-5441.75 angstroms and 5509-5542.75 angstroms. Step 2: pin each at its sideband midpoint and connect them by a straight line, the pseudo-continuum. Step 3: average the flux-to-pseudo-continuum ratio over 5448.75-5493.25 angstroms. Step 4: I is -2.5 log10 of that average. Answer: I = 0.10 mag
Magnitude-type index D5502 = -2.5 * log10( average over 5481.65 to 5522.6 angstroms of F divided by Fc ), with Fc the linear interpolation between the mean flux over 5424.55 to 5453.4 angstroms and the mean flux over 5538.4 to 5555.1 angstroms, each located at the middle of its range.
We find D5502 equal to 0.05 mag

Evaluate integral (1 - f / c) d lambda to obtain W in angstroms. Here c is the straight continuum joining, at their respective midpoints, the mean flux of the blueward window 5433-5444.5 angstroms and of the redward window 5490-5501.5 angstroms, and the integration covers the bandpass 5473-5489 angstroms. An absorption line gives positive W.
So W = 0.6 angstroms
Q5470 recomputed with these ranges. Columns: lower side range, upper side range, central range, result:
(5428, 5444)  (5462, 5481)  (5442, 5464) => 1.82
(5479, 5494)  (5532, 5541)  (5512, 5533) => -0.17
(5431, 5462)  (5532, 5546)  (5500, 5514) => 0.85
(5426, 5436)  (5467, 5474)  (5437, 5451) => 0.11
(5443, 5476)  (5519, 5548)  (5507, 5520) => 0.67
